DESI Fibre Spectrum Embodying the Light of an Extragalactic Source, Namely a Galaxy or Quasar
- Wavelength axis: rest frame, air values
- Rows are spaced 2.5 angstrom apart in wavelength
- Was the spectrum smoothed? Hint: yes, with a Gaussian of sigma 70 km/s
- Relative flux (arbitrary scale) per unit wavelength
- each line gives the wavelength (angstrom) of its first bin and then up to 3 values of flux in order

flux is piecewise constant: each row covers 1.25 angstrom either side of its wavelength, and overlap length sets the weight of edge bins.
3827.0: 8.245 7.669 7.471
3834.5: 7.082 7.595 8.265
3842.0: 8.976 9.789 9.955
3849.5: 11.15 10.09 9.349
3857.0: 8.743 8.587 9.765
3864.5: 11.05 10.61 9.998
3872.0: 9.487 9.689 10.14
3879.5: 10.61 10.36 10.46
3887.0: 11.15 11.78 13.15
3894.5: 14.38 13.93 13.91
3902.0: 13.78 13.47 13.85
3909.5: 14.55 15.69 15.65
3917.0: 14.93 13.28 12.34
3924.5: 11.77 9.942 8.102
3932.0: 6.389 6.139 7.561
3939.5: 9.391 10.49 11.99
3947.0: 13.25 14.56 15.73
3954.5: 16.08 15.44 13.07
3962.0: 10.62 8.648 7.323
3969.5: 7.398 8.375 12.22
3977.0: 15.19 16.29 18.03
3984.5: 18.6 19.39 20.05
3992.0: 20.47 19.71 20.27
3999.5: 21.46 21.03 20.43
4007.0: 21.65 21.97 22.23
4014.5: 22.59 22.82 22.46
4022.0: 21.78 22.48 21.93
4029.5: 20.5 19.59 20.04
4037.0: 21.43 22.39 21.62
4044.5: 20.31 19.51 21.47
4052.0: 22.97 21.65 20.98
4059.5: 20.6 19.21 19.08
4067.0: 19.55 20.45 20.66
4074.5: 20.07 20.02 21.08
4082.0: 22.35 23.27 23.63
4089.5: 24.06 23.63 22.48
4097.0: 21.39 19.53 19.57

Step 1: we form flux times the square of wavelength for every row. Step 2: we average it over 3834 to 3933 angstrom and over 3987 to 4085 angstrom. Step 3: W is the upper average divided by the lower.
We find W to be 2.04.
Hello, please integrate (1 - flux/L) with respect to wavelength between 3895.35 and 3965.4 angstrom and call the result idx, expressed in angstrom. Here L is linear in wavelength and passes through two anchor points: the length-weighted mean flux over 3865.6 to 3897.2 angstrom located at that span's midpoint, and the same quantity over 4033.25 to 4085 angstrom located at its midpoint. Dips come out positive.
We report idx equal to 6.7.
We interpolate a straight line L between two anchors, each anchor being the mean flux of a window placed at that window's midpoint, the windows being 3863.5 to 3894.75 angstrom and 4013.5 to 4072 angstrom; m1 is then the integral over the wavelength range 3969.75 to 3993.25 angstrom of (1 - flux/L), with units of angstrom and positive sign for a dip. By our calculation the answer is 1.7 angstrom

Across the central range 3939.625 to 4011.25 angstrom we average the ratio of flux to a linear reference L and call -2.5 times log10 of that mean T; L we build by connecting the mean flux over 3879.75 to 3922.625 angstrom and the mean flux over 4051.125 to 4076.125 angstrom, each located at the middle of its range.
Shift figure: 0.07 mag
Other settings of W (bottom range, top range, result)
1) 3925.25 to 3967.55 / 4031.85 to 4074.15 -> 1.99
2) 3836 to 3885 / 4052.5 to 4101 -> 2.44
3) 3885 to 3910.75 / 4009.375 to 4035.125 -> 1.74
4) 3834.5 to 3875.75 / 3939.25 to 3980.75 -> 1.35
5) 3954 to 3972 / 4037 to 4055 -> 2.06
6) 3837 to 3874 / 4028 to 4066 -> 2.37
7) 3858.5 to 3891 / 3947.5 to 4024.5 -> 1.77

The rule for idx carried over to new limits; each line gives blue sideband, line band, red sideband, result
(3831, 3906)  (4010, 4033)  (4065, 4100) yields -4.31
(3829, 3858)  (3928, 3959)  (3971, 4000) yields 7.78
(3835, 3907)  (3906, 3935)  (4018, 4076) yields 3.12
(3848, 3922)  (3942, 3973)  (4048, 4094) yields 7.27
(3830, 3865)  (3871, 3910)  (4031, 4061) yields -1.43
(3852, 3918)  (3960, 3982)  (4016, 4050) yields 7.79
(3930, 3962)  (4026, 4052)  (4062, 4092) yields -3.53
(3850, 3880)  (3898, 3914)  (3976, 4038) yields -1.65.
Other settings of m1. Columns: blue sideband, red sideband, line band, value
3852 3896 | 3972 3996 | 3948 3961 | 0.5 angstrom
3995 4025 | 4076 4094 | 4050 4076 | 2.1 angstrom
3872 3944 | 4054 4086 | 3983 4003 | -4.5 angstrom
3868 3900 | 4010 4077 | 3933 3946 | 5.0 angstrom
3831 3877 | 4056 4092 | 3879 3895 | -0.7 angstrom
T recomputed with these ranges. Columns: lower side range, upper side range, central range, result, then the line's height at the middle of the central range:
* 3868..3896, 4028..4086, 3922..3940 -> 0.495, 13.8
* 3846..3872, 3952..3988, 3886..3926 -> -0.194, 11.4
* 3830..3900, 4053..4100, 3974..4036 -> -0.153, 17.5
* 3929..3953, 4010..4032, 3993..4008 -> -0.096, 19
